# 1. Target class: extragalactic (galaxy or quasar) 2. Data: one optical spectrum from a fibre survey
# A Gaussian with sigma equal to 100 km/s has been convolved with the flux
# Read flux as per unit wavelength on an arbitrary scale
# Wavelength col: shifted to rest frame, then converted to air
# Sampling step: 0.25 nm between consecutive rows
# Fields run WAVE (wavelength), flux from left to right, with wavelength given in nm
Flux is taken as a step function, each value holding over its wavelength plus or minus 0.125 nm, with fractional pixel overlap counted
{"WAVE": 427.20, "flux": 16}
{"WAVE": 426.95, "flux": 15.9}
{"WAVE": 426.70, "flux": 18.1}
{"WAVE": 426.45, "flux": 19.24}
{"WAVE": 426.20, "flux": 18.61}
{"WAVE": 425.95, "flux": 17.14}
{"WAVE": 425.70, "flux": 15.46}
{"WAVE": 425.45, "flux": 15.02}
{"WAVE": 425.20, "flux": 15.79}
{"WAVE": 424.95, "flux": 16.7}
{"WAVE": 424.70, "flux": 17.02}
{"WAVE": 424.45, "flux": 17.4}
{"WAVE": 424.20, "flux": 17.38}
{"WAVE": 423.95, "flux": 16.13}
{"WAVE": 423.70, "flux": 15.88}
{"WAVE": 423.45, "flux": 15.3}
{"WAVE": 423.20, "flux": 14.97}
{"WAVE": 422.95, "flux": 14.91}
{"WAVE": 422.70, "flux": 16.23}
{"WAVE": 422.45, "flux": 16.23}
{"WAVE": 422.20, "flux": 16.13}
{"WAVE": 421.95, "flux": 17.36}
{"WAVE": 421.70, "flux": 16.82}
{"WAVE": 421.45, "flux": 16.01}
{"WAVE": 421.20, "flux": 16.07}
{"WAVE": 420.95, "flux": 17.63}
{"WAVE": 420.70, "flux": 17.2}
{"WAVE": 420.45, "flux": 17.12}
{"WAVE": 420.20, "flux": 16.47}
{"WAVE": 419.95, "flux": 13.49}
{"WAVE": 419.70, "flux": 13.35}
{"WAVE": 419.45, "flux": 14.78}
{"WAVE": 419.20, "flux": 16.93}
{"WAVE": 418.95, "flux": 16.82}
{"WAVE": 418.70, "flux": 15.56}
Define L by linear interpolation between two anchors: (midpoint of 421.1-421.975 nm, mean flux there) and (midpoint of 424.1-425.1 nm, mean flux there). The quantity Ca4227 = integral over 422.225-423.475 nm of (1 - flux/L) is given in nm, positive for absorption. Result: 0.09 nm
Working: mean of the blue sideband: 16.5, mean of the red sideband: 17.1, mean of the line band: 15.6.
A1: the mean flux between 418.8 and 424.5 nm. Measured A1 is 16.1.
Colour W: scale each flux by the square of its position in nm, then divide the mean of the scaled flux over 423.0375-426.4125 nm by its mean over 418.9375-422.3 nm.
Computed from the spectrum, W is 1.04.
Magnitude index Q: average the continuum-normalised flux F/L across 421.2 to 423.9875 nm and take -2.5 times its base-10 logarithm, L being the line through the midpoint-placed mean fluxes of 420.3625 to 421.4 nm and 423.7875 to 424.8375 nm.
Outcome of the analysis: 0.062 mag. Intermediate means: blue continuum 16.9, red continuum 16.9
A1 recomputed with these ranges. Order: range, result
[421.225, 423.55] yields 16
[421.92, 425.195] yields 16.2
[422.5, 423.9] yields 15.5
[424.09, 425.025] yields 17.1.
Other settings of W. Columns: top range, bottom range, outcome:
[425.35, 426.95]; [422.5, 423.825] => 1.12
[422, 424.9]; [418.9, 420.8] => 1.05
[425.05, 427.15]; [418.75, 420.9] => 1.10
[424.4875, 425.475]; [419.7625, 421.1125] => 1.03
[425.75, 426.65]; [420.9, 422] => 1.11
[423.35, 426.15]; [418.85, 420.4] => 1.09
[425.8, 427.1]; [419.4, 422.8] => 1.13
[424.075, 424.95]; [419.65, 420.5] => 1.16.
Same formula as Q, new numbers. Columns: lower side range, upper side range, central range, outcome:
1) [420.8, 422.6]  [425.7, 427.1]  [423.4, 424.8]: 0.03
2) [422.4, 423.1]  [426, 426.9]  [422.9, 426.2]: 0.05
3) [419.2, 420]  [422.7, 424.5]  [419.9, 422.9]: -0.09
